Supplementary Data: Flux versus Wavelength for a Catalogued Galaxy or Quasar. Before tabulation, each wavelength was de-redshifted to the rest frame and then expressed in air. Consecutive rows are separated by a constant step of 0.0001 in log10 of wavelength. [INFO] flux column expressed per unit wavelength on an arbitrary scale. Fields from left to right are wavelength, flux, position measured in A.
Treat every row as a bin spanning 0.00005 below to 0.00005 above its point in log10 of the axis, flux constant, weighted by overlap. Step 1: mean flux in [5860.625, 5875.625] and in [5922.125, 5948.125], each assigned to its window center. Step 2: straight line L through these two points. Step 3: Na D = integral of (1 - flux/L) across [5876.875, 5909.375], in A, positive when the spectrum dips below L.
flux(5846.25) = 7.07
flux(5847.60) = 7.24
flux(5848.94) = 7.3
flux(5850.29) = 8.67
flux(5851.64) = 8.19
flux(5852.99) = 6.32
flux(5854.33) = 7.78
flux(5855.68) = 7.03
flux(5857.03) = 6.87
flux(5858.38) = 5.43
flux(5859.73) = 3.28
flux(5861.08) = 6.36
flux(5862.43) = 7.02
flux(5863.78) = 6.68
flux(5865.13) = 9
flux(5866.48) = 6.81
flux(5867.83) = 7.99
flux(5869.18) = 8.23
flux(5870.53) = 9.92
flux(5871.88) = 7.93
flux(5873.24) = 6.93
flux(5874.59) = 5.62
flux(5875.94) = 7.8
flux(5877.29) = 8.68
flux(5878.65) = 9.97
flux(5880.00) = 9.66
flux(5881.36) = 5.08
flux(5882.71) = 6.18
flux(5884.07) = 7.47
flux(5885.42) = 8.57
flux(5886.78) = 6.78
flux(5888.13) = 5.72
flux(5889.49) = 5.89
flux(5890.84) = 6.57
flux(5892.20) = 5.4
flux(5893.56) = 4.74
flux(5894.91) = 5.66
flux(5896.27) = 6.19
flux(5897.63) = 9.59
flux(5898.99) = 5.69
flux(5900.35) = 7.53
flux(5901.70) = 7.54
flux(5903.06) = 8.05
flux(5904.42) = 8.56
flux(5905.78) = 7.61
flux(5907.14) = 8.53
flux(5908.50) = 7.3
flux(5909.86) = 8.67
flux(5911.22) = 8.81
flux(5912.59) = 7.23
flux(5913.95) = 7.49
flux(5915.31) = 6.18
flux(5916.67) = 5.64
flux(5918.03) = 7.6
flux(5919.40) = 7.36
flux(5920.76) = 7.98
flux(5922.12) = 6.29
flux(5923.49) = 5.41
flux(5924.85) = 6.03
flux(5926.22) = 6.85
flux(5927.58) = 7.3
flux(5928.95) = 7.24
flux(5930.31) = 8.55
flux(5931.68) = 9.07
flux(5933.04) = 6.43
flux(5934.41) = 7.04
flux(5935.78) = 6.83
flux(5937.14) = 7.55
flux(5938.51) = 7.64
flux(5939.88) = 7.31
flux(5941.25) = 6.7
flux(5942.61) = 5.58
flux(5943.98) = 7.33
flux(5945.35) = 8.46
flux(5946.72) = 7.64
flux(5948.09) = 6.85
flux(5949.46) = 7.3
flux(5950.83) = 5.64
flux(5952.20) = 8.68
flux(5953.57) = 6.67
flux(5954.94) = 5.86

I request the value 0.8 A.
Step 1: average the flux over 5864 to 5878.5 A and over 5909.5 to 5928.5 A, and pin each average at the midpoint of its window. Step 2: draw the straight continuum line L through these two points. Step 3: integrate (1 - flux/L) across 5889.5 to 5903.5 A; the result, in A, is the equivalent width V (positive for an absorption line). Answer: 1.5 A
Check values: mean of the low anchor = 7.93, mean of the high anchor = 7.03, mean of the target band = 6.64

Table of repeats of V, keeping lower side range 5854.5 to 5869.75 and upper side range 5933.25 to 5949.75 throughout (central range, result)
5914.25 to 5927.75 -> 0.8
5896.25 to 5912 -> -2.0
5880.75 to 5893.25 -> 1.0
